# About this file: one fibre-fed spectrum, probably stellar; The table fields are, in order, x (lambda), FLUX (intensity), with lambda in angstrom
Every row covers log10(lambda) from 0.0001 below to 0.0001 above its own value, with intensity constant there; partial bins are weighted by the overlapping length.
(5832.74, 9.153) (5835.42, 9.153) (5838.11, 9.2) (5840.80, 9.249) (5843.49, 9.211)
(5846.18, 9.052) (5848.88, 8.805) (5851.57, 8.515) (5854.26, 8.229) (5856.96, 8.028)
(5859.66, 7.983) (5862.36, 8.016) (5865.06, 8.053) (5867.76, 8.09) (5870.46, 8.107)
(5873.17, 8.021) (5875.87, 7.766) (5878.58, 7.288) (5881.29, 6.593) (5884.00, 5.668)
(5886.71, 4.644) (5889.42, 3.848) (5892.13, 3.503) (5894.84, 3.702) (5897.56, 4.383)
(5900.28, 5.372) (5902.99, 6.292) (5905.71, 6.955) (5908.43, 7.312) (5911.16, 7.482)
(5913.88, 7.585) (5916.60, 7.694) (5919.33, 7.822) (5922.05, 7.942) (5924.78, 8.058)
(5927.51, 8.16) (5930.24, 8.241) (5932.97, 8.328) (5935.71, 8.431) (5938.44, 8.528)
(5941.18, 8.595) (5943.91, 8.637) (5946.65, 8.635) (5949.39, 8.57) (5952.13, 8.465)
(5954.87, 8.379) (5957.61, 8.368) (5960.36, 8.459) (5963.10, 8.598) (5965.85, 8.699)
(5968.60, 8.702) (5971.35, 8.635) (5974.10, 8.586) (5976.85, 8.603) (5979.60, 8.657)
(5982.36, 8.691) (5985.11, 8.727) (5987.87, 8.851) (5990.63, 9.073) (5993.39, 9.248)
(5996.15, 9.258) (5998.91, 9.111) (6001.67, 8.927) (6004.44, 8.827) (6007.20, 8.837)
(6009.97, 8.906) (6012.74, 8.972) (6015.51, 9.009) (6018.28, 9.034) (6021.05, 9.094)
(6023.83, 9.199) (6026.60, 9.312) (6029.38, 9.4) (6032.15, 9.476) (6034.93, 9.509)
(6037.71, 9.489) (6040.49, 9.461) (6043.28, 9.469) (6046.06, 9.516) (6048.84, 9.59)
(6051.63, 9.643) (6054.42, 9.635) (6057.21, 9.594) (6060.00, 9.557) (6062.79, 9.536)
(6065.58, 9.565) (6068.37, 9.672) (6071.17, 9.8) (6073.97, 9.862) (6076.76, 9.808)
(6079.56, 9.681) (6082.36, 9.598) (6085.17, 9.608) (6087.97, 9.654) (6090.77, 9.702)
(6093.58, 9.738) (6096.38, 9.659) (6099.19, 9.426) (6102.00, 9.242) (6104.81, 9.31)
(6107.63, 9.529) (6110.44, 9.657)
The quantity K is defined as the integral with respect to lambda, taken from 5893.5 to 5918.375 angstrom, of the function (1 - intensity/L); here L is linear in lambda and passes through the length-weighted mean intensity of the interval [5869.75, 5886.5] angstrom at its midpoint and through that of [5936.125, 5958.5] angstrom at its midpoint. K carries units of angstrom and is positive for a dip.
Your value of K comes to 4.3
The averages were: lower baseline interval 7.03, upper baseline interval 8.52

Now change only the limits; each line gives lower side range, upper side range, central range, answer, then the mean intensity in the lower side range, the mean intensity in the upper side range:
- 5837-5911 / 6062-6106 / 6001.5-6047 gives -1.5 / 7.1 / 9.62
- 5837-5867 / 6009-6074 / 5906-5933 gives 3.2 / 8.56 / 9.42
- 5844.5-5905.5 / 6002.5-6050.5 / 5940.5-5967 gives -1.5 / 6.83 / 9.24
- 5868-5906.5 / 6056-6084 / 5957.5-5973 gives -2.2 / 5.91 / 9.67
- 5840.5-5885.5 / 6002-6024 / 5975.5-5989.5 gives 0.1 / 8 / 8.97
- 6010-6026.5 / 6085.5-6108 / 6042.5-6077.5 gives -1.2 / 9.07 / 9.54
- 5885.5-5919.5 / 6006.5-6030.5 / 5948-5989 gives -4.9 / 5.83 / 9.09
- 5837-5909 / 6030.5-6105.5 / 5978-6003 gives -1.0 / 7.09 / 9.59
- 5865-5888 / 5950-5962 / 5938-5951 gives -0.6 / 7.09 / 8.43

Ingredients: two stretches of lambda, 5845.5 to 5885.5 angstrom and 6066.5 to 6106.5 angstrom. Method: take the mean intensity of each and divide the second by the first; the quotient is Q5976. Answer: 1.23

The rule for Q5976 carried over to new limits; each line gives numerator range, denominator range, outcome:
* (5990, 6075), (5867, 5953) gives 1.31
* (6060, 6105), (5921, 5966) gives 1.14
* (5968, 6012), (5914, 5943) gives 1.09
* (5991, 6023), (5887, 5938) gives 1.34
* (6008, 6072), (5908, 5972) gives 1.14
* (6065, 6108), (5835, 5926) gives 1.32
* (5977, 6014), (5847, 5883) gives 1.12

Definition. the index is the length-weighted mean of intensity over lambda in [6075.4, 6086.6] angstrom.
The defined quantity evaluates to 9.67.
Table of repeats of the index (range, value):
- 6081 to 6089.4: 9.62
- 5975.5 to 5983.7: 8.65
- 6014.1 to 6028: 9.13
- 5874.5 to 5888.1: 6.39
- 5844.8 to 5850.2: 8.92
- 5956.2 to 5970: 8.56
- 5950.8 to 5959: 8.4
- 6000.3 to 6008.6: 8.86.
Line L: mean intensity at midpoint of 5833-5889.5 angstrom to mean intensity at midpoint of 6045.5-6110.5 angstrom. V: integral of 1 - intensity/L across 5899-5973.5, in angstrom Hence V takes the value 4.0 angstrom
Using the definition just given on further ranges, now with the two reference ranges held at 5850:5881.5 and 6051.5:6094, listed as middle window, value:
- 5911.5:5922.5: 0.9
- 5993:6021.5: 0.3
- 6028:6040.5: -0.2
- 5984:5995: 0.0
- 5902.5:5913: 1.5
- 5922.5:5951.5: 0.5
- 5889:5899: 5.3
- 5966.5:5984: 0.4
